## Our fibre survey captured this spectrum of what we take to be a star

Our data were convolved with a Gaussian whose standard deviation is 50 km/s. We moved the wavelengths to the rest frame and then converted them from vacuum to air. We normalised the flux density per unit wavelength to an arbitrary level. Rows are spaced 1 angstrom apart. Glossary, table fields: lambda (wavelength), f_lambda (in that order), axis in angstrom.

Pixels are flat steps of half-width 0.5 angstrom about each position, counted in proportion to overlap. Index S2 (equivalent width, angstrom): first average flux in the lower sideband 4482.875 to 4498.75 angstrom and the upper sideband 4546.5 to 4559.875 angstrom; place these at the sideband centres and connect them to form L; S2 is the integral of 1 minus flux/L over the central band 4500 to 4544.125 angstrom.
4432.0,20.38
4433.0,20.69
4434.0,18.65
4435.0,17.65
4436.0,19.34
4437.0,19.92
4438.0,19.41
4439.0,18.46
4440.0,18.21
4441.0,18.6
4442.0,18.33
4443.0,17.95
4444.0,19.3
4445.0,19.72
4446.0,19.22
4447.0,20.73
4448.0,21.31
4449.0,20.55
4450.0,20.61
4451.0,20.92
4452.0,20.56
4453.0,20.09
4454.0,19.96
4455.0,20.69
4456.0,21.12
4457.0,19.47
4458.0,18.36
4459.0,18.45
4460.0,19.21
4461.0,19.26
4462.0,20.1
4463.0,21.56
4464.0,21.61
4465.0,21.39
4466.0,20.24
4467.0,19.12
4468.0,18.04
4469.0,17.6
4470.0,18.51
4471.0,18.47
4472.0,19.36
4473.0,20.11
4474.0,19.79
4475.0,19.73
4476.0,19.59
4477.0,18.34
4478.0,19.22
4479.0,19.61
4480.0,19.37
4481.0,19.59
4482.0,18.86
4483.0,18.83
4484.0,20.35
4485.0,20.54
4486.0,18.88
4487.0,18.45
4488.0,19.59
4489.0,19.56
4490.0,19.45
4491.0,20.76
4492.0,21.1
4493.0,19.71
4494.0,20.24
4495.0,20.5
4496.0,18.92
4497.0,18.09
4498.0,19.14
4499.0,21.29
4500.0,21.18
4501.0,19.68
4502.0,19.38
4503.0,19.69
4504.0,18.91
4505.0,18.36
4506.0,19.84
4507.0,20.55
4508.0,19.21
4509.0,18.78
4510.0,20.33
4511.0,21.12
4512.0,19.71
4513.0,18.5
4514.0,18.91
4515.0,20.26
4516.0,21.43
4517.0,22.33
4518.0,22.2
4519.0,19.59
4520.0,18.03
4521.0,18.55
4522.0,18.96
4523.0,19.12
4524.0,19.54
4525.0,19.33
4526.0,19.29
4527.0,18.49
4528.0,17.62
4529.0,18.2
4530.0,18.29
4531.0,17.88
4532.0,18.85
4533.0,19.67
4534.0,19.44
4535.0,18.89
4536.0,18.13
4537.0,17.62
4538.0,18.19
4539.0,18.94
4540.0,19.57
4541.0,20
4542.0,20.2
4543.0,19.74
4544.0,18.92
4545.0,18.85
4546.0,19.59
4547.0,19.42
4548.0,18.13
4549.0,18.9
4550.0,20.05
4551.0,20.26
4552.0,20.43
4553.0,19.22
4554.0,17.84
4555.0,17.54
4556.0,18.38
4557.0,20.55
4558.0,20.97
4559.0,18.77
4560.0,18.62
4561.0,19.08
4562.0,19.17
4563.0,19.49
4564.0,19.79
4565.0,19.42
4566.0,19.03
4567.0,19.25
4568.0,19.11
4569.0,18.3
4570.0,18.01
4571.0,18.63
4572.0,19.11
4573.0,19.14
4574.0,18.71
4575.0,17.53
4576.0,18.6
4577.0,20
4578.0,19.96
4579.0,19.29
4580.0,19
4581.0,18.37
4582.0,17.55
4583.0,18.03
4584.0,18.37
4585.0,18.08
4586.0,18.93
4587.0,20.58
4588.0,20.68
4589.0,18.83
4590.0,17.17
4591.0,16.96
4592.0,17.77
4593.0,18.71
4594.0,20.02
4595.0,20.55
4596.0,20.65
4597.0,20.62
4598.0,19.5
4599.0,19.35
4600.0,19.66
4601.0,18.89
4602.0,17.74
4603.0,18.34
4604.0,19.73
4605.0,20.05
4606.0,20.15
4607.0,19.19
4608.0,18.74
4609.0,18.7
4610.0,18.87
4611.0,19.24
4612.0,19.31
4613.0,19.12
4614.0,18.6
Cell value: 0.26 angstrom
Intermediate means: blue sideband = 19.7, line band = 19.3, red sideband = 19.2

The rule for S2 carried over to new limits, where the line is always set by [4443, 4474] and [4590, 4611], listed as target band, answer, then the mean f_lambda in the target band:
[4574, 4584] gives 0.30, 18.7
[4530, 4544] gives 0.34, 19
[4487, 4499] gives -0.05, 19.7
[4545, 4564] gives 0.12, 19.2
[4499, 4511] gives -0.09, 19.8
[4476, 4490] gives 0.26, 19.3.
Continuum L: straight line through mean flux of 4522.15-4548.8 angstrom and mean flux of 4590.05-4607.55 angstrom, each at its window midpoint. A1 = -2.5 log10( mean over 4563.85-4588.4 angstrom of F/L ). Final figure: 0.011 mag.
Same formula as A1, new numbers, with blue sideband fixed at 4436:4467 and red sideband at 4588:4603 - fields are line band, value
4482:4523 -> -0.01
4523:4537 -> 0.04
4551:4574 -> 0.01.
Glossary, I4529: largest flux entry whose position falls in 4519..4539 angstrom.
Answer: 19.67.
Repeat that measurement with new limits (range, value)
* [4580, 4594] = 20.68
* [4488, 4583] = 22.33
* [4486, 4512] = 21.29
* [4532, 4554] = 20.43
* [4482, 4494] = 21.1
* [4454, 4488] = 21.61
